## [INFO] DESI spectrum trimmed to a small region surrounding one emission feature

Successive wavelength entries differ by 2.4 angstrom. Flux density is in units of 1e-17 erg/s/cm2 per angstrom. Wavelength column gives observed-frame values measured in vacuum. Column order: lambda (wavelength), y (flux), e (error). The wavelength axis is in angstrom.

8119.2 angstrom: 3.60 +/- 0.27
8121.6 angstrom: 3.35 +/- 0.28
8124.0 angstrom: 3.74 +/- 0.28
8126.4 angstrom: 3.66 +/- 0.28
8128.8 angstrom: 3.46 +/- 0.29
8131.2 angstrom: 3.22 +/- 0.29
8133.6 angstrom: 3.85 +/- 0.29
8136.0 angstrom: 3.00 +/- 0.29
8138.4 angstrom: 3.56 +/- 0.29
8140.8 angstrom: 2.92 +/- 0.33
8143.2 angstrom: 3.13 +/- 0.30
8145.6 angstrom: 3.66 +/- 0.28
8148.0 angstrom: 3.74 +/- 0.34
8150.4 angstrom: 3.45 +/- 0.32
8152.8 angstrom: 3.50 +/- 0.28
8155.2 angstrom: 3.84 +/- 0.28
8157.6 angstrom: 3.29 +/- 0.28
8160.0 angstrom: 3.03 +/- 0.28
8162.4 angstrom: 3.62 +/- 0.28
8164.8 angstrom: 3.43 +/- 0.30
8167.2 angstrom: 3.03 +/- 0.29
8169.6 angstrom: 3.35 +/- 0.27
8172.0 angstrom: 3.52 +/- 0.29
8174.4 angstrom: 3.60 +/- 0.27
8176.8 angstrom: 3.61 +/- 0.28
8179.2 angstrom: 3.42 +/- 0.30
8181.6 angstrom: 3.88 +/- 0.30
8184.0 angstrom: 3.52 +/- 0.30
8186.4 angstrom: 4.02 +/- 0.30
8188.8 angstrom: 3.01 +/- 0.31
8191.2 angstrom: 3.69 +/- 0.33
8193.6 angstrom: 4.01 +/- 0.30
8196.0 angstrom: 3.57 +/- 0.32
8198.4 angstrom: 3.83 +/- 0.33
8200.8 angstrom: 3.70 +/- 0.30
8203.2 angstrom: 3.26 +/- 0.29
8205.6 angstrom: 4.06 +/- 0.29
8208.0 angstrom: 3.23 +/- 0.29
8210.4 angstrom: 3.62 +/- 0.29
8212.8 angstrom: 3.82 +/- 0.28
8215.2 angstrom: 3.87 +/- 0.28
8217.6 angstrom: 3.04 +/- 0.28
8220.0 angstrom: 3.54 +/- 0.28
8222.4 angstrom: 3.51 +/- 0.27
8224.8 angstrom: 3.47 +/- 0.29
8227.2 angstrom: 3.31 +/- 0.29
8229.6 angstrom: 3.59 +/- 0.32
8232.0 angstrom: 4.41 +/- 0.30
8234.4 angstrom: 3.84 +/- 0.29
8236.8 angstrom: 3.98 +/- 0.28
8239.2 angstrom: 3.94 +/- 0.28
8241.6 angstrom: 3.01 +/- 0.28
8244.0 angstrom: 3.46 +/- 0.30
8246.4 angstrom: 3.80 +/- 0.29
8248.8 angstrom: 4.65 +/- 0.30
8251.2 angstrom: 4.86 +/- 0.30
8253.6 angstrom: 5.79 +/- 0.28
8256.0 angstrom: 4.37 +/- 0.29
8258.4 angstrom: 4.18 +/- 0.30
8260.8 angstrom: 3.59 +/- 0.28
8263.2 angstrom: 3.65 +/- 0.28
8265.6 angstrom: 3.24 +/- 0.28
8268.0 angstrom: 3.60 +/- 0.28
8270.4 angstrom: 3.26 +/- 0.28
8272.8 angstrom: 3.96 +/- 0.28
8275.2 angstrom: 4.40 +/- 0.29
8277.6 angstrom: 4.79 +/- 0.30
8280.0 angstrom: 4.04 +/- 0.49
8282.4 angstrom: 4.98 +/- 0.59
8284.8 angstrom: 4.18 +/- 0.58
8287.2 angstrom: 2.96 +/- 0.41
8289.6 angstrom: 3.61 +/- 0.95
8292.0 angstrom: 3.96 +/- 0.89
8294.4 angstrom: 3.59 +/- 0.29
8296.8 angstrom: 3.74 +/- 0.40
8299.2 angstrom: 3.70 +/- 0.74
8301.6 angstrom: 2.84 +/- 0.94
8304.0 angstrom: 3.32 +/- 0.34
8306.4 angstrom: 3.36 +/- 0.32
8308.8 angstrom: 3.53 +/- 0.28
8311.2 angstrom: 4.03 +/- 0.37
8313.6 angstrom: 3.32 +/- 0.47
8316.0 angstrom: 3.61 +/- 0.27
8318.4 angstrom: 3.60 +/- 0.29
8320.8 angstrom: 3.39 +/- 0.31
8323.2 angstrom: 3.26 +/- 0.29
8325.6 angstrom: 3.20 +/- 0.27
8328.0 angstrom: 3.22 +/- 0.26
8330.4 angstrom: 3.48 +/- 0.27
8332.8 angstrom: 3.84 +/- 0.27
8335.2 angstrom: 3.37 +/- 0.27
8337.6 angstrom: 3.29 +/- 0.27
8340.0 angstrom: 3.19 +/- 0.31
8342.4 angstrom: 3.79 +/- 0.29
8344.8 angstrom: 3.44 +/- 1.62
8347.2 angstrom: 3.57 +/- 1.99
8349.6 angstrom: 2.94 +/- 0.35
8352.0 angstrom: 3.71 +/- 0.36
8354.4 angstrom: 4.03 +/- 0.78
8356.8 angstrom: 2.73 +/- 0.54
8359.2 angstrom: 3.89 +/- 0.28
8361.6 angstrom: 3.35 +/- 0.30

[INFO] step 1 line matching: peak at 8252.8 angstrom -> H-alpha 6563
